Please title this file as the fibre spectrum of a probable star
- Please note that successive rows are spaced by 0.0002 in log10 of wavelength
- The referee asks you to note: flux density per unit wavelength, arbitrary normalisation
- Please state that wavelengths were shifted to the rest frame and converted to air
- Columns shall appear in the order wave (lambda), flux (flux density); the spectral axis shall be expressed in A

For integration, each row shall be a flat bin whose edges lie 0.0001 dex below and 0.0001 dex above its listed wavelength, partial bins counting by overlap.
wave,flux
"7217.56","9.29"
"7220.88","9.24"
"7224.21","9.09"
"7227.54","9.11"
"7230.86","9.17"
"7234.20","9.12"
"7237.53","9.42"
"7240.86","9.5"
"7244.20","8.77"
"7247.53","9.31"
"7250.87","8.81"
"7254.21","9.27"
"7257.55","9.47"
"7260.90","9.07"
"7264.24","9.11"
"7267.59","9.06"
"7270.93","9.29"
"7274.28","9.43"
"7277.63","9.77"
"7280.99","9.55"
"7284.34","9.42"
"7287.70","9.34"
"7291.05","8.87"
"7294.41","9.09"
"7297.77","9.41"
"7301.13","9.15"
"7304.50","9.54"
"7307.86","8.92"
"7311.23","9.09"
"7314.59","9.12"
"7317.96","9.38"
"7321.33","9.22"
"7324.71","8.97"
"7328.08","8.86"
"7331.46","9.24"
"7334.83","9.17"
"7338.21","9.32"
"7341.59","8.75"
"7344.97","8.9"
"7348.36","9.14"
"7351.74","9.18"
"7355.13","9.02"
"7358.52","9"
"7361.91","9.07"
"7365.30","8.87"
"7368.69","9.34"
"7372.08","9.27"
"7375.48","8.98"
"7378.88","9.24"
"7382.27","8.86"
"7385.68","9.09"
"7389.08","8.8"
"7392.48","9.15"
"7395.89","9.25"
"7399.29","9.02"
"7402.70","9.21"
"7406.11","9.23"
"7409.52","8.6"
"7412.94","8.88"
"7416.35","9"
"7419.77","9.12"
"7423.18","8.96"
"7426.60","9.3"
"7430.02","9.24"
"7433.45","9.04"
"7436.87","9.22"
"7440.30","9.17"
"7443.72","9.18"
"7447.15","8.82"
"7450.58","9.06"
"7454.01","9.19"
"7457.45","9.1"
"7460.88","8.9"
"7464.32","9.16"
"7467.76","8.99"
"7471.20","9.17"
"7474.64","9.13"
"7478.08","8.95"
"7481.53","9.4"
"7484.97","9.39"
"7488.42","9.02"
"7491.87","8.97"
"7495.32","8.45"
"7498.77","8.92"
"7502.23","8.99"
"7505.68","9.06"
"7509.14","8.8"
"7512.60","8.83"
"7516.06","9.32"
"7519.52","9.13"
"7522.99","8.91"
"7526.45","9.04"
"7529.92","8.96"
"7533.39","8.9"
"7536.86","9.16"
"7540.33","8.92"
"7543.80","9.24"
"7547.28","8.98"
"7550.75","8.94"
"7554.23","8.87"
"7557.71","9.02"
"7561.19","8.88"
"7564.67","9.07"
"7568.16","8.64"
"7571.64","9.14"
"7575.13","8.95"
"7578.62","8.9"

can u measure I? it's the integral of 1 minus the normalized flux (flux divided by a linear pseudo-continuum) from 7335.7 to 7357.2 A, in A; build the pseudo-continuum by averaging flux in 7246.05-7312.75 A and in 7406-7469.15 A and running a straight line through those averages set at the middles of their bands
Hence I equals 0.3 A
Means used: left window 9.25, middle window 9.05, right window 9.06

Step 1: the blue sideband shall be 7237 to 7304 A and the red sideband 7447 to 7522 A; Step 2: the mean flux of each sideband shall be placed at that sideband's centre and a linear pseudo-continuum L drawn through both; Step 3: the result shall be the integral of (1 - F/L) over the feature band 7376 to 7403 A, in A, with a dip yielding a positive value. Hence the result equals 0.20 A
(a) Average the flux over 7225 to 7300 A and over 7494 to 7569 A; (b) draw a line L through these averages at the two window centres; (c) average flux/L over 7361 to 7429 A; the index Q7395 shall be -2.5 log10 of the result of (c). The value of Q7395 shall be 0.00 mag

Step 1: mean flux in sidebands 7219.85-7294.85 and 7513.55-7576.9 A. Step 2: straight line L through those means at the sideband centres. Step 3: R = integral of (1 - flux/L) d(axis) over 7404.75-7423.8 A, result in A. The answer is 0.3 A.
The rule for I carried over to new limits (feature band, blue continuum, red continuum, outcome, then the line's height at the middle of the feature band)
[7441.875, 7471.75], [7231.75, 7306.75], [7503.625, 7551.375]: 0.1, 9.08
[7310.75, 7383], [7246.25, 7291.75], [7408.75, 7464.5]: 0.7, 9.18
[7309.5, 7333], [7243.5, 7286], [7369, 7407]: 0.2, 9.19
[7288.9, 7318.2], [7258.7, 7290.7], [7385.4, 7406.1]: 0.3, 9.27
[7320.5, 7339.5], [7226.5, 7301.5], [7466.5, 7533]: 0.1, 9.18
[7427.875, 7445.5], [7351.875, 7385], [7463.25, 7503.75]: -0.2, 9.06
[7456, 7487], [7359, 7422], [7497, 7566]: -0.4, 9.02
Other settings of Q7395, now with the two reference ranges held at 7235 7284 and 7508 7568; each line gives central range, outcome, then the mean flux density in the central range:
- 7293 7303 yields 0.00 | 9.22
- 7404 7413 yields 0.02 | 8.92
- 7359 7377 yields 0.01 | 9.1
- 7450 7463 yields 0.00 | 9.06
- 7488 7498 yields 0.03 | 8.8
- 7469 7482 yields -0.01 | 9.13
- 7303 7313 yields 0.00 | 9.18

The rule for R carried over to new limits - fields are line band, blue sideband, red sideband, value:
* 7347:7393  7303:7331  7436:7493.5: 0.3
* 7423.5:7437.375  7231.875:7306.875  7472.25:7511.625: -0.1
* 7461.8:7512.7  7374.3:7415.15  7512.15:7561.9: 0.0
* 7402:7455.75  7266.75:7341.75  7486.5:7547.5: 0.0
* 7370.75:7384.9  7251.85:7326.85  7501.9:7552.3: 0.1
